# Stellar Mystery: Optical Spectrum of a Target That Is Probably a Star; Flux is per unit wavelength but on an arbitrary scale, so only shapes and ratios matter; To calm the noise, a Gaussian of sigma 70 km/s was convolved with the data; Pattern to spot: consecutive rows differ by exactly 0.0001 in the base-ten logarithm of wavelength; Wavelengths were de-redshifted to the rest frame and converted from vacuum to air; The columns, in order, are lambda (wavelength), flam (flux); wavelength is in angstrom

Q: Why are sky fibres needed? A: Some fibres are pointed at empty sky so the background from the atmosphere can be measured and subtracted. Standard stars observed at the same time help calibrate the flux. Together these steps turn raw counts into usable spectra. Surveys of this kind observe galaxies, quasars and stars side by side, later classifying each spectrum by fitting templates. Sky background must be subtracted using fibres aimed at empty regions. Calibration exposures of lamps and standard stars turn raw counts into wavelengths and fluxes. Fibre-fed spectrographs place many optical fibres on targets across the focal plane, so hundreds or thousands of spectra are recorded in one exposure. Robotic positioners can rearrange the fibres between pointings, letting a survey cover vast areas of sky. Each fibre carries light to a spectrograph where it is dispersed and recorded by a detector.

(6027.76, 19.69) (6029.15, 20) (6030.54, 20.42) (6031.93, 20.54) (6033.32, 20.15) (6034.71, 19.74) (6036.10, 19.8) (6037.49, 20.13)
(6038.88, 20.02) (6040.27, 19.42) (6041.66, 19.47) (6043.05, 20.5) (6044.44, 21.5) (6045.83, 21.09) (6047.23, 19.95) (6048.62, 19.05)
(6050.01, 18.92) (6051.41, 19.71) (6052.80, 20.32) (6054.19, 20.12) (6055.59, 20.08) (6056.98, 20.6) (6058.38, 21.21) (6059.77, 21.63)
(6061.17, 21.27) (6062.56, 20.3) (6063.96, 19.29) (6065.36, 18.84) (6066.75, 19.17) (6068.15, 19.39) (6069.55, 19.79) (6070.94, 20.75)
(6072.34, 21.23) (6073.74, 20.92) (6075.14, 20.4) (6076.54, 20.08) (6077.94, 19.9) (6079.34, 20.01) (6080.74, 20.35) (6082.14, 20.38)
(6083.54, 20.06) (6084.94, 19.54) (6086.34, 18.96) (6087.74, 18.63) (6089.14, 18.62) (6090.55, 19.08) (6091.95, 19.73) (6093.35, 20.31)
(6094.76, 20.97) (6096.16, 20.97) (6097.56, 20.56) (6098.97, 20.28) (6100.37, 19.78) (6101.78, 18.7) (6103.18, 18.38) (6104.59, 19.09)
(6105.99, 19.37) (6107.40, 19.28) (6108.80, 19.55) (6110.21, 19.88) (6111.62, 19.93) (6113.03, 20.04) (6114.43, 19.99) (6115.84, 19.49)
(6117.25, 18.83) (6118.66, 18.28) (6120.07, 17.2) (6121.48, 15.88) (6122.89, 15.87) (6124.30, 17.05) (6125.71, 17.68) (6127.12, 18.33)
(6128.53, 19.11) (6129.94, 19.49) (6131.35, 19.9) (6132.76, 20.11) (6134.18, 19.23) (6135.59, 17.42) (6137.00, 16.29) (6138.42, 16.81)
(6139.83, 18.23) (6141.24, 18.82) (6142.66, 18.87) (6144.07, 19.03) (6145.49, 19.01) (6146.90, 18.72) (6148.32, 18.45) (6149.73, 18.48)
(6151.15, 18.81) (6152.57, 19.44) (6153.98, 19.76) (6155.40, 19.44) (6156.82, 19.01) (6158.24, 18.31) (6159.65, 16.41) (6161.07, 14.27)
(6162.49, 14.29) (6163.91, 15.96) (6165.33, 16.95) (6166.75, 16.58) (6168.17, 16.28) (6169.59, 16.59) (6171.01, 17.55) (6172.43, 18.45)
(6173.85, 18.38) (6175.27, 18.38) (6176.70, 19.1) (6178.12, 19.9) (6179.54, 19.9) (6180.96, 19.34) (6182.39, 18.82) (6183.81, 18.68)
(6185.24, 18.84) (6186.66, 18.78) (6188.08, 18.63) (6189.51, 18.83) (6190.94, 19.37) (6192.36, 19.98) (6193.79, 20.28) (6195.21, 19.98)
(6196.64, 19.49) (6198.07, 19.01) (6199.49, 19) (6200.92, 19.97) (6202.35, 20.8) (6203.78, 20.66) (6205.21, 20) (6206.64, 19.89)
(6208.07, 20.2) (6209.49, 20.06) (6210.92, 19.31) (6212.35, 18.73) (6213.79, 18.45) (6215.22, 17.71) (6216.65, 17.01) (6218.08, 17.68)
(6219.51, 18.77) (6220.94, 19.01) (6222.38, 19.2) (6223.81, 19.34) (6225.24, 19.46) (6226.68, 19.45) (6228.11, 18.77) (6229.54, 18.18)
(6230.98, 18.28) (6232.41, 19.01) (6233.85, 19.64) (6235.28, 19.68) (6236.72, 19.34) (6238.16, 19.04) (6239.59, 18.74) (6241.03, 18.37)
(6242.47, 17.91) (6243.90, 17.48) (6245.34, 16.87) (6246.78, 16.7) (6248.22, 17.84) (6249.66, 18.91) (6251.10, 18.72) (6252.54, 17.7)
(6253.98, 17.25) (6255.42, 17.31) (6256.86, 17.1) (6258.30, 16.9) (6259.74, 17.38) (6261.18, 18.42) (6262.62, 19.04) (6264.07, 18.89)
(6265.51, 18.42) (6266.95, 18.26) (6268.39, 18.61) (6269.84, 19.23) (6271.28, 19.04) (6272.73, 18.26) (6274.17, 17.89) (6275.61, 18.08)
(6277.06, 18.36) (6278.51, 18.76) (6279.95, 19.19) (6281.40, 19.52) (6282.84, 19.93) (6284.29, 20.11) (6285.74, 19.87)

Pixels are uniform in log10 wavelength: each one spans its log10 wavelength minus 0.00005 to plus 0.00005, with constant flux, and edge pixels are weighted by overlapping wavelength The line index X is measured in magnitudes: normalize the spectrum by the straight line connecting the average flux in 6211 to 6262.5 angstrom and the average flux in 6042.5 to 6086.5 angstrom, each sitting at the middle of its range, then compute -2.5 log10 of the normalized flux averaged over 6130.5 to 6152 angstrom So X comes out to 0.05 mag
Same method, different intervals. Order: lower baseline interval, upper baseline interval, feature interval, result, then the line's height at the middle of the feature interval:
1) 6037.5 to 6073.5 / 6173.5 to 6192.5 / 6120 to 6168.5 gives 0.09 mag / 19.4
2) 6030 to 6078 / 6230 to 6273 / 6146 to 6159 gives 0.02 mag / 19.2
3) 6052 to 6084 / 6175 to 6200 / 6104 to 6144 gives 0.07 mag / 19.8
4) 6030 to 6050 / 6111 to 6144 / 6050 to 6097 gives -0.03 mag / 19.4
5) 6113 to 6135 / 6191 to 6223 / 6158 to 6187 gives 0.08 mag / 19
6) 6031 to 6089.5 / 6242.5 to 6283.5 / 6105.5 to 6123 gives 0.04 mag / 19.6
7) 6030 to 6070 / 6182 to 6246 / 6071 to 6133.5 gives 0.02 mag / 19.8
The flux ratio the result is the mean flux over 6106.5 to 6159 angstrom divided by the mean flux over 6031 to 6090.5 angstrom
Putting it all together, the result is 0.93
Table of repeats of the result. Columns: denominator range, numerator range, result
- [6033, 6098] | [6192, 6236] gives 0.96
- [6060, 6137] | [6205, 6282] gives 0.96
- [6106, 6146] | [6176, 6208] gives 1.05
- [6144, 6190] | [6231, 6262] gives 1.00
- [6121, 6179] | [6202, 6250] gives 1.05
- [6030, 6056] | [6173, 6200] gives 0.96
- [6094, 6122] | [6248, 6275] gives 0.94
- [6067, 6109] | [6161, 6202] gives 0.93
